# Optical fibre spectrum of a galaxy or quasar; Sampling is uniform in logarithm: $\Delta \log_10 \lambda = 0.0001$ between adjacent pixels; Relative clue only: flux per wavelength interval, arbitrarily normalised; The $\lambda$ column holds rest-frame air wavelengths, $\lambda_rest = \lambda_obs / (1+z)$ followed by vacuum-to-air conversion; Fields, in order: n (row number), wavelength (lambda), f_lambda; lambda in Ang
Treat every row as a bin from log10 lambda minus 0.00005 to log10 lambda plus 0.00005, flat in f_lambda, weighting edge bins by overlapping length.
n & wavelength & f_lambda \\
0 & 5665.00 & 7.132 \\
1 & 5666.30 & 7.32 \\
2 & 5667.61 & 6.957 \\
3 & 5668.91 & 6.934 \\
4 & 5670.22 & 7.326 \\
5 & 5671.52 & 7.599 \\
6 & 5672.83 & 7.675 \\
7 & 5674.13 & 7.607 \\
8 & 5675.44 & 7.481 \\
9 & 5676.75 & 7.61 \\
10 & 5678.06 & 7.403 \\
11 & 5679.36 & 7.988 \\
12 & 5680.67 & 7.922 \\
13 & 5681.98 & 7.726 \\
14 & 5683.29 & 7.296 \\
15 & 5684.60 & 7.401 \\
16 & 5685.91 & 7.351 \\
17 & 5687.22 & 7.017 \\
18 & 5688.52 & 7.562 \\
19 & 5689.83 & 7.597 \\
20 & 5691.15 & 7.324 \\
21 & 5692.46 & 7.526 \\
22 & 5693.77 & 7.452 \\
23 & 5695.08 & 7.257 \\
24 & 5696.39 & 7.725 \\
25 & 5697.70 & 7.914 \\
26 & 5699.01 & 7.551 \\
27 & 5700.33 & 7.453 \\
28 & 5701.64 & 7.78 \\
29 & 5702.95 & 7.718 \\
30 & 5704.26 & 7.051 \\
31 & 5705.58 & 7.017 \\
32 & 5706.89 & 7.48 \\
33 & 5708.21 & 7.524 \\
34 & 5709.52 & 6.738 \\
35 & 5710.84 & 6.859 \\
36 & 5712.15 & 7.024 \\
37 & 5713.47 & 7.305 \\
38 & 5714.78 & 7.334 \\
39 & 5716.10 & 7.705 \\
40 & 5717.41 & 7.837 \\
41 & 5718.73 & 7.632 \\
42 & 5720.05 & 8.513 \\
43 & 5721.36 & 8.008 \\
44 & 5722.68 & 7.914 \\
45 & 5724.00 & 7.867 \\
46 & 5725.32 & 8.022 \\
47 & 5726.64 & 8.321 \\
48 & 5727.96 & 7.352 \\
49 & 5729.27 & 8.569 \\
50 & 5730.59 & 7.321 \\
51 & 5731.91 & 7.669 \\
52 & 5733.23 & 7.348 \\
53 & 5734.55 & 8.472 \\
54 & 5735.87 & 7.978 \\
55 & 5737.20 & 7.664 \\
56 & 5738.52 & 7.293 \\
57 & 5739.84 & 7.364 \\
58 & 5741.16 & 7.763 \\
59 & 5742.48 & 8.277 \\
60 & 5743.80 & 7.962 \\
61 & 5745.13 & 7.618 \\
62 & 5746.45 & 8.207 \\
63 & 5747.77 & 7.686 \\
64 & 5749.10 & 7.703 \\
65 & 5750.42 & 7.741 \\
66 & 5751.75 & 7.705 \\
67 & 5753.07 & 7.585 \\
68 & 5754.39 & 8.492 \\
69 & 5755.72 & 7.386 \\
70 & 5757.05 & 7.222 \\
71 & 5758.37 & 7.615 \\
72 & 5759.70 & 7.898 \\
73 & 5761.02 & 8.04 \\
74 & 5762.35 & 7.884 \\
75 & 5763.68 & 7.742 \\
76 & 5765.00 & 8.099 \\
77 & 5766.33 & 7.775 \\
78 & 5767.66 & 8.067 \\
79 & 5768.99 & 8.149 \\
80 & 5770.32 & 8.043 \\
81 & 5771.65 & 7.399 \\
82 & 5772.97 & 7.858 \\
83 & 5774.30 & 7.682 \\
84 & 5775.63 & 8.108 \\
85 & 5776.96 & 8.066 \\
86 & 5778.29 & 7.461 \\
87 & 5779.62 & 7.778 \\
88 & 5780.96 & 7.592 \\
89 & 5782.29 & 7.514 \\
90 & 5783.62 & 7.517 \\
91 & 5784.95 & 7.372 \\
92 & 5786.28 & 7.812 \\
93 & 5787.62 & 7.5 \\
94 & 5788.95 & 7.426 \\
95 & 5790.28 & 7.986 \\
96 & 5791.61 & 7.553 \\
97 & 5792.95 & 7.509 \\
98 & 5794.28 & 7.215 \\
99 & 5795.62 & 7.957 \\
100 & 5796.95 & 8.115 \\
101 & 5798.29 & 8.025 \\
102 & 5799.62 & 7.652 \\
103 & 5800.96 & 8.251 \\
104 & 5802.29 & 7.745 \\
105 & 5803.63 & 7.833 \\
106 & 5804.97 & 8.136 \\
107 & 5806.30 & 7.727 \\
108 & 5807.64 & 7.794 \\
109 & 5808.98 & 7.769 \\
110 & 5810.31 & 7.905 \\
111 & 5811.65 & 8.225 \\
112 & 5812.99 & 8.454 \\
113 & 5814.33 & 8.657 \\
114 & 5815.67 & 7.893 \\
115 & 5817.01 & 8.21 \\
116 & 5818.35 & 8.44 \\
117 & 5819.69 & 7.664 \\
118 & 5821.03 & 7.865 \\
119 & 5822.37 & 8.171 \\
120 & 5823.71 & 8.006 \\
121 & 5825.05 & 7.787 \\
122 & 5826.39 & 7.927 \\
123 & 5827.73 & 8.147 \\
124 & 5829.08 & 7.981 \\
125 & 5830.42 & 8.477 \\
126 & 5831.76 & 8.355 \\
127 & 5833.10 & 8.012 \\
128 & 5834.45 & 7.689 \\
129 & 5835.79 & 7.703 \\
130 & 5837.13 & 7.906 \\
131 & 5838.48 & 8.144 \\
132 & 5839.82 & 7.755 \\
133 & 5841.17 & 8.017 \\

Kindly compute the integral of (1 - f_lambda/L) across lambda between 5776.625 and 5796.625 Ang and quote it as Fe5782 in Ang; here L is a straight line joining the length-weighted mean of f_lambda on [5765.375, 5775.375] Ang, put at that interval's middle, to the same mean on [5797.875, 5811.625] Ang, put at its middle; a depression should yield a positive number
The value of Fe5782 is 0.7 Ang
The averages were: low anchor 7.87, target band 7.62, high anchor 7.9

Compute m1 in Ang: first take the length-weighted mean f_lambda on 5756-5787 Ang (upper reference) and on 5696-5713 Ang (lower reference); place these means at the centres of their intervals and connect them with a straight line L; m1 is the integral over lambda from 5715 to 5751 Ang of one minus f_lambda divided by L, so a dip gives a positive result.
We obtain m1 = -1.5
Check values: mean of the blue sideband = 7.36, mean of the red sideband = 7.76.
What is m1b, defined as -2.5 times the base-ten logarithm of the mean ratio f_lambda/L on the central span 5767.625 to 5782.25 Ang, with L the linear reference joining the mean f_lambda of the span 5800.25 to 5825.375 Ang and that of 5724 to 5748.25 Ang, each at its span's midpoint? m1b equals 0.02 mag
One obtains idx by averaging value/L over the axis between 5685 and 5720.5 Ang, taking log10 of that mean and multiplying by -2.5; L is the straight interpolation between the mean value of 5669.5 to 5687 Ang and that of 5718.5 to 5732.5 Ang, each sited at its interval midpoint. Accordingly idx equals 0.04 mag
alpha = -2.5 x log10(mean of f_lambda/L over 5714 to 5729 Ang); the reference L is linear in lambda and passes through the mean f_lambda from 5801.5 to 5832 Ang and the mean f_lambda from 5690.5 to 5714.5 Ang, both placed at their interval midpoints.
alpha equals -0.06 mag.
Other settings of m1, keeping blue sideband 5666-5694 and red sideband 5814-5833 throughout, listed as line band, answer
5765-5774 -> -0.03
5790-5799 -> 0.24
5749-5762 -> 0.09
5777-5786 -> 0.37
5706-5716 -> 0.52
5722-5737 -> -0.40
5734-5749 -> -0.19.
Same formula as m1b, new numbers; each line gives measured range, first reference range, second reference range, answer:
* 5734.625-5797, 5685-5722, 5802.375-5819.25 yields 0.009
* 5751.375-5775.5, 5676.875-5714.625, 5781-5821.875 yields -0.017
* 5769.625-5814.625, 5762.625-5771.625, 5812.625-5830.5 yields 0.028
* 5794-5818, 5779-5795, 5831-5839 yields -0.037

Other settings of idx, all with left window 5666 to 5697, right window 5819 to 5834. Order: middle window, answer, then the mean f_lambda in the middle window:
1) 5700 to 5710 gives 0.03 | 7.36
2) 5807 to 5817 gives -0.02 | 8.11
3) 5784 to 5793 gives 0.04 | 7.6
